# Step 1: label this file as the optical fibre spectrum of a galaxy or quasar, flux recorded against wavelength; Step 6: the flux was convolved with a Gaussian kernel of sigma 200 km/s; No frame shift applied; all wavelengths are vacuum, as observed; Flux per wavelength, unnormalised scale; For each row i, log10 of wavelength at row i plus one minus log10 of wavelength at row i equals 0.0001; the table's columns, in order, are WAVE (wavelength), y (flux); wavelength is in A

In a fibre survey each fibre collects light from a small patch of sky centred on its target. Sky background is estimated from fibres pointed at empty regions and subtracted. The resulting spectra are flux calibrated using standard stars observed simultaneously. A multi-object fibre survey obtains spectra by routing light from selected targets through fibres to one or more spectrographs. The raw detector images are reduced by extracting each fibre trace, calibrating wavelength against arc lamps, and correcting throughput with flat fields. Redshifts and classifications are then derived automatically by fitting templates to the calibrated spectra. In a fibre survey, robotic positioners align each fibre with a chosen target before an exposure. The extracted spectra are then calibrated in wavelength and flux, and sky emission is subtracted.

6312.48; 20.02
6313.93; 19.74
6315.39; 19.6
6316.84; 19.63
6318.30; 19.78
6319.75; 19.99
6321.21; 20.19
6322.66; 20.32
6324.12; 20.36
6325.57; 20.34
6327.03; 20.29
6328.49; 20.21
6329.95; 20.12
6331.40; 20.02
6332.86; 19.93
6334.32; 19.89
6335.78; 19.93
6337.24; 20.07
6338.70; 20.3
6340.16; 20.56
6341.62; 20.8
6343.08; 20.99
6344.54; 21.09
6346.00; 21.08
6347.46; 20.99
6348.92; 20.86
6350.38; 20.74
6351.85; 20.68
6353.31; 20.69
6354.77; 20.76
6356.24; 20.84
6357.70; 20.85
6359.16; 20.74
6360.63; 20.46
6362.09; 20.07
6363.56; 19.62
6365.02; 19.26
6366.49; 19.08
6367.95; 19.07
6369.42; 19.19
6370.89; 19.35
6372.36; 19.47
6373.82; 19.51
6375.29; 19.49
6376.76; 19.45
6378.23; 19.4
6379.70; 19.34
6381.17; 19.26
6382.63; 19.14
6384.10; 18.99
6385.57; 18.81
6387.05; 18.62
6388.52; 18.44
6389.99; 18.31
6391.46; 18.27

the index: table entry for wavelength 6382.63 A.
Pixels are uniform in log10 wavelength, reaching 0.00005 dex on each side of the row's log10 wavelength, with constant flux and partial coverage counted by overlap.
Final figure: 19.14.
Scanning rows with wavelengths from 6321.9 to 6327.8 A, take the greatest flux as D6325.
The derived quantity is 20.36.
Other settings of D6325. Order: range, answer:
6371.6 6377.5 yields 19.51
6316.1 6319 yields 19.78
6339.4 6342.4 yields 20.8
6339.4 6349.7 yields 21.09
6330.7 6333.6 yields 20.02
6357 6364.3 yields 20.85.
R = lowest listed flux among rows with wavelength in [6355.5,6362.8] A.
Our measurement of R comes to 20.07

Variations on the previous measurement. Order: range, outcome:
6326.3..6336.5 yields 19.89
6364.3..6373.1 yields 19.07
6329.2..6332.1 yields 20.02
